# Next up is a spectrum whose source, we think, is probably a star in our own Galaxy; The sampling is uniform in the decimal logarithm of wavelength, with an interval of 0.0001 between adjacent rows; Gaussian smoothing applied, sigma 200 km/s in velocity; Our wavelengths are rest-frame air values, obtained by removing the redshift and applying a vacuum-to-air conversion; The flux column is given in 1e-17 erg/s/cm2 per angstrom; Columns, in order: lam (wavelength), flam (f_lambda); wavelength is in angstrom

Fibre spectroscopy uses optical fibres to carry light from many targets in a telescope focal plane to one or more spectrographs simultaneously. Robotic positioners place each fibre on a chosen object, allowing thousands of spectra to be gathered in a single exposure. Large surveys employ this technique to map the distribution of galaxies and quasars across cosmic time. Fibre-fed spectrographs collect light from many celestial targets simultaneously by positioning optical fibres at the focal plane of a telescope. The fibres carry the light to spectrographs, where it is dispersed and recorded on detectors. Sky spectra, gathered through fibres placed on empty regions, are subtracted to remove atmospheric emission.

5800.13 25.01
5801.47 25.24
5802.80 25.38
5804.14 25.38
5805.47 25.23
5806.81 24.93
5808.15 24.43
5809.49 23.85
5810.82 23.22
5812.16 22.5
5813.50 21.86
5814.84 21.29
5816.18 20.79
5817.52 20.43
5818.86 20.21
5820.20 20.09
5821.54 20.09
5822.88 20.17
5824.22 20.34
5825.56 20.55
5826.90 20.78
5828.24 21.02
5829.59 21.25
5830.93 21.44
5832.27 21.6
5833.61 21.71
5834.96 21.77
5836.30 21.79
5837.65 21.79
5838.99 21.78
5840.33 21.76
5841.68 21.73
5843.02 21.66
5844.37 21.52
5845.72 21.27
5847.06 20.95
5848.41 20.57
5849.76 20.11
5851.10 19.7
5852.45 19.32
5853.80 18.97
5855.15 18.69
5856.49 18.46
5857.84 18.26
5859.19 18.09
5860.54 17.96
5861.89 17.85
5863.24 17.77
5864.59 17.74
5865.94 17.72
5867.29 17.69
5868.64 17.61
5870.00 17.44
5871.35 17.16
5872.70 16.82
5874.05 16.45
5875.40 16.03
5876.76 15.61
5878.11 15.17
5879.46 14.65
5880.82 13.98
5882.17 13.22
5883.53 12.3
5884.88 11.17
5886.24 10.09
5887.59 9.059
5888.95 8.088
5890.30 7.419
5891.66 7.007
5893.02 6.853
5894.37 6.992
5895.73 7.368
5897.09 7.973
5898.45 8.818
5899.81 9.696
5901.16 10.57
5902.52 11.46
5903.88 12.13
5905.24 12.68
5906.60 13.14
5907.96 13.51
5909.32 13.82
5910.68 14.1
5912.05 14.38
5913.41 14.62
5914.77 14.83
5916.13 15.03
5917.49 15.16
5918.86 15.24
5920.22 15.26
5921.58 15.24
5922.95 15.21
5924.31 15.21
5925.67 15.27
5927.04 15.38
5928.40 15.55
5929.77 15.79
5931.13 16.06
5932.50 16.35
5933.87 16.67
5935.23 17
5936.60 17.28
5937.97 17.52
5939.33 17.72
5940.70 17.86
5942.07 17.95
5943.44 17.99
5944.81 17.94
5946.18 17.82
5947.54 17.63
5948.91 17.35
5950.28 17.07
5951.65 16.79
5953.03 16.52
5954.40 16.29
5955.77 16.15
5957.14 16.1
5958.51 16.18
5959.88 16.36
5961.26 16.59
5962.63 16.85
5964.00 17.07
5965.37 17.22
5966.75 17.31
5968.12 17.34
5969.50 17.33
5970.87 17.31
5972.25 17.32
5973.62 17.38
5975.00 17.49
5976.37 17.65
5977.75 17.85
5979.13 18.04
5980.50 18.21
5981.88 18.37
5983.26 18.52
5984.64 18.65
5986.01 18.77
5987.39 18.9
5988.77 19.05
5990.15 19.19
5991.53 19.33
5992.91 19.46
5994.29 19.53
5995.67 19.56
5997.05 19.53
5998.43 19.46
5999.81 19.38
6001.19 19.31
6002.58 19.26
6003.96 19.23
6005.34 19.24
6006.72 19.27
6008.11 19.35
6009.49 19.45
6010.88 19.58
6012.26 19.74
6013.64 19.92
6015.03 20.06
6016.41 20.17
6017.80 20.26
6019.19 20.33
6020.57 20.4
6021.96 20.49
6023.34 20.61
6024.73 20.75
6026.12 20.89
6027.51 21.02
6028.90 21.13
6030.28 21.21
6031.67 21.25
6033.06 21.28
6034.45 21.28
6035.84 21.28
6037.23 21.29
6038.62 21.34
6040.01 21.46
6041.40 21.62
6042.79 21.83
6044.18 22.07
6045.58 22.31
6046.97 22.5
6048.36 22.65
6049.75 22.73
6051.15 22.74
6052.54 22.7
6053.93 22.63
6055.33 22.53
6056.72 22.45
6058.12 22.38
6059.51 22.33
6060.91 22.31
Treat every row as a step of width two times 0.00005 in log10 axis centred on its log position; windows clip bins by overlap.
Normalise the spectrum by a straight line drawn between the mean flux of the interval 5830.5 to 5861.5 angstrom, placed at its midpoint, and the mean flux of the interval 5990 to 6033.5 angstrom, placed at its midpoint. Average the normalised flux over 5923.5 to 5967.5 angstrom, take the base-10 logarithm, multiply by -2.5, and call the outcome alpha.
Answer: 0.20 mag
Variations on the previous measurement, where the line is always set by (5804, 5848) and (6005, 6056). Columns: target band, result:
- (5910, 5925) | 0.393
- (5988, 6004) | 0.098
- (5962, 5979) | 0.220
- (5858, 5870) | 0.212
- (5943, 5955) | 0.231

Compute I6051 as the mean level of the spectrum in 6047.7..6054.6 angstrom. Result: 22.7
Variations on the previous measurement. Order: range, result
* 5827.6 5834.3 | 21.4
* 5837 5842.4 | 21.8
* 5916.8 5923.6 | 15.2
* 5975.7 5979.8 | 17.8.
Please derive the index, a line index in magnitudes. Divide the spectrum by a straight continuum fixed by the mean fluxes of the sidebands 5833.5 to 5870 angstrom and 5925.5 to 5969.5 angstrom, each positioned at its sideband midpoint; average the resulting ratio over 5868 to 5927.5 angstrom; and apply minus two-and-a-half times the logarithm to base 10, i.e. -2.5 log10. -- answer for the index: 0.379 mag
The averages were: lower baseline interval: 19.7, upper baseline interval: 16.9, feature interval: 12.9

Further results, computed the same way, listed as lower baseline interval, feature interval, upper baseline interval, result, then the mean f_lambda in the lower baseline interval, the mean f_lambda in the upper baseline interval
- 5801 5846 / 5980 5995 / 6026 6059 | 0.16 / 22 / 21.9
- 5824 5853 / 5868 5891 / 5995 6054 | 0.47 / 21.1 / 20.7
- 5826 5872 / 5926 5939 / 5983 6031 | 0.20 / 19.9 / 19.8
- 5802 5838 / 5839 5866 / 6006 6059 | 0.12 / 22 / 21.2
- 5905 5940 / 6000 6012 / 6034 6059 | 0.03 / 15.3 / 22.1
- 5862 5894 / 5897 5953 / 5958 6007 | 0.05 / 13.8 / 18.3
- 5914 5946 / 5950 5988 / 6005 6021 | 0.04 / 16.3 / 19.8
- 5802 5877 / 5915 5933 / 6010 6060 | 0.33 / 20.4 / 21.4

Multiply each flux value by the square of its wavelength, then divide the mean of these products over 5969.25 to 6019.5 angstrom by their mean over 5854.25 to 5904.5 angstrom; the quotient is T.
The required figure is 1.46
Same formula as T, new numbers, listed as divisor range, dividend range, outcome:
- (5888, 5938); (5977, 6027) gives 1.54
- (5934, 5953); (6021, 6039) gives 1.24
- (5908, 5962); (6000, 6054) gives 1.33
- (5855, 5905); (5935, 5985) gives 1.32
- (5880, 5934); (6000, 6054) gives 1.73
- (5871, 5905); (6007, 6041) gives 1.89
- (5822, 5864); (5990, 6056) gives 1.08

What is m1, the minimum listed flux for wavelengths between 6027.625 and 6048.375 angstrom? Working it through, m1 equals 21.13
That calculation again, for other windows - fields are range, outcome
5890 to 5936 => 6.853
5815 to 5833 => 20.09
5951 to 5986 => 16.1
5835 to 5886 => 11.17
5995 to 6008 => 19.23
